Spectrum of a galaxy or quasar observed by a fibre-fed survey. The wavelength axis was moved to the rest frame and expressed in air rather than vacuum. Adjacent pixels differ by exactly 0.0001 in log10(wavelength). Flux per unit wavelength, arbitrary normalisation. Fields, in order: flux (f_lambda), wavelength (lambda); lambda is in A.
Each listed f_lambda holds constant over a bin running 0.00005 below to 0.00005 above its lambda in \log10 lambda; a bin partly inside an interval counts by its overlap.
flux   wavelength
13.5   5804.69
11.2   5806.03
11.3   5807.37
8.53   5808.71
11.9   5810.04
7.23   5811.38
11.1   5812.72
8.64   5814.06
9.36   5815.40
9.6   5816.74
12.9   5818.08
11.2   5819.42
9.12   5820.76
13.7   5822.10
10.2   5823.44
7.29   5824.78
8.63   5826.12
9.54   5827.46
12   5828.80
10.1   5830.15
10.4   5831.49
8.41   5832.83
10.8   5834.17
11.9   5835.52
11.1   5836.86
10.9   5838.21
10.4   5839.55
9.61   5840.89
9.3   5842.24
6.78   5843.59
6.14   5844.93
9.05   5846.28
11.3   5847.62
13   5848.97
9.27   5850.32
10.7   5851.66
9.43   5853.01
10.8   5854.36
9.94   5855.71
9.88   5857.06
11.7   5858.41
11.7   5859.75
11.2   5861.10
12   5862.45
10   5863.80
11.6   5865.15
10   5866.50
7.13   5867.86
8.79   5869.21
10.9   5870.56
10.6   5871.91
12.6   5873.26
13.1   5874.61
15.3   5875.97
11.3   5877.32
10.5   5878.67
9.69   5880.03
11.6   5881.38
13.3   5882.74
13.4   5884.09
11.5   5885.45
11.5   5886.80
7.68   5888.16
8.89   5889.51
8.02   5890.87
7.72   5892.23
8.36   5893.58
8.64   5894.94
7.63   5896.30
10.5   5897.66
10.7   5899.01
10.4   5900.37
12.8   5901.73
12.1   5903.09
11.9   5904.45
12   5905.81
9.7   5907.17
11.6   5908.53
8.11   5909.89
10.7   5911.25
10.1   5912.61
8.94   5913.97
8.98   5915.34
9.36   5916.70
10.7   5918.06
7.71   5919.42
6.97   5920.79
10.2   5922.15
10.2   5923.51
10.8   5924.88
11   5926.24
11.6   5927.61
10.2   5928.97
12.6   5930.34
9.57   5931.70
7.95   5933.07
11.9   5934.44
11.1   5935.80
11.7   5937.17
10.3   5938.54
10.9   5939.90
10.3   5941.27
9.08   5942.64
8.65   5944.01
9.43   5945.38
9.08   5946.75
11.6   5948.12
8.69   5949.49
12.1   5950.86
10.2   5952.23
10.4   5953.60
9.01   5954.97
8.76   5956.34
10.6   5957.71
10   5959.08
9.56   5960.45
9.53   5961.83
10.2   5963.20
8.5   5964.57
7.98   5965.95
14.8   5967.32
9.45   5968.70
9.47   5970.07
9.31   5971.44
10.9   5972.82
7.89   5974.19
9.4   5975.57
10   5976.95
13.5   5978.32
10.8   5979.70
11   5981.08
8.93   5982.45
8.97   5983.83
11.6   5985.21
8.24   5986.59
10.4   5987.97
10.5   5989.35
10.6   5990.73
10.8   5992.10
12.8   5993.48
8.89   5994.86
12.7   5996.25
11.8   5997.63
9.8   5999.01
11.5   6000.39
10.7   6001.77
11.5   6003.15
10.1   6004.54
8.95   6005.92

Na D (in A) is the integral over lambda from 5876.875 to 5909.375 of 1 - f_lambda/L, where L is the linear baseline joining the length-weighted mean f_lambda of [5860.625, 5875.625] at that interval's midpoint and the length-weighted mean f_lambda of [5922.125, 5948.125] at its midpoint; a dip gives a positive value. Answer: 0.6 A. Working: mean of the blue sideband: 10.8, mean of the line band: 10.5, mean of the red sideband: 10.4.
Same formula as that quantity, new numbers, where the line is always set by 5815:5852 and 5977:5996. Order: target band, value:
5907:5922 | 1.42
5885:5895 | 1.23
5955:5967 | 1.09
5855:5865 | -0.76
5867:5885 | -2.04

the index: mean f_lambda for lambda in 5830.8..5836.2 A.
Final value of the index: 10.4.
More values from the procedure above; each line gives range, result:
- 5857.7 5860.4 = 11.7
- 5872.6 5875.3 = 12.8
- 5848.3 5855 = 10.6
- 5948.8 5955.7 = 10.1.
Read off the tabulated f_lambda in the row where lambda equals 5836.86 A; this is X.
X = 11.1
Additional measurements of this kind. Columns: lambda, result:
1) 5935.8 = 11.1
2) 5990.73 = 10.6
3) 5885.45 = 11.5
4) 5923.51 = 10.2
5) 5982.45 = 8.93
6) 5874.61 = 13.1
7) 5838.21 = 10.9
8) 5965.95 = 7.98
